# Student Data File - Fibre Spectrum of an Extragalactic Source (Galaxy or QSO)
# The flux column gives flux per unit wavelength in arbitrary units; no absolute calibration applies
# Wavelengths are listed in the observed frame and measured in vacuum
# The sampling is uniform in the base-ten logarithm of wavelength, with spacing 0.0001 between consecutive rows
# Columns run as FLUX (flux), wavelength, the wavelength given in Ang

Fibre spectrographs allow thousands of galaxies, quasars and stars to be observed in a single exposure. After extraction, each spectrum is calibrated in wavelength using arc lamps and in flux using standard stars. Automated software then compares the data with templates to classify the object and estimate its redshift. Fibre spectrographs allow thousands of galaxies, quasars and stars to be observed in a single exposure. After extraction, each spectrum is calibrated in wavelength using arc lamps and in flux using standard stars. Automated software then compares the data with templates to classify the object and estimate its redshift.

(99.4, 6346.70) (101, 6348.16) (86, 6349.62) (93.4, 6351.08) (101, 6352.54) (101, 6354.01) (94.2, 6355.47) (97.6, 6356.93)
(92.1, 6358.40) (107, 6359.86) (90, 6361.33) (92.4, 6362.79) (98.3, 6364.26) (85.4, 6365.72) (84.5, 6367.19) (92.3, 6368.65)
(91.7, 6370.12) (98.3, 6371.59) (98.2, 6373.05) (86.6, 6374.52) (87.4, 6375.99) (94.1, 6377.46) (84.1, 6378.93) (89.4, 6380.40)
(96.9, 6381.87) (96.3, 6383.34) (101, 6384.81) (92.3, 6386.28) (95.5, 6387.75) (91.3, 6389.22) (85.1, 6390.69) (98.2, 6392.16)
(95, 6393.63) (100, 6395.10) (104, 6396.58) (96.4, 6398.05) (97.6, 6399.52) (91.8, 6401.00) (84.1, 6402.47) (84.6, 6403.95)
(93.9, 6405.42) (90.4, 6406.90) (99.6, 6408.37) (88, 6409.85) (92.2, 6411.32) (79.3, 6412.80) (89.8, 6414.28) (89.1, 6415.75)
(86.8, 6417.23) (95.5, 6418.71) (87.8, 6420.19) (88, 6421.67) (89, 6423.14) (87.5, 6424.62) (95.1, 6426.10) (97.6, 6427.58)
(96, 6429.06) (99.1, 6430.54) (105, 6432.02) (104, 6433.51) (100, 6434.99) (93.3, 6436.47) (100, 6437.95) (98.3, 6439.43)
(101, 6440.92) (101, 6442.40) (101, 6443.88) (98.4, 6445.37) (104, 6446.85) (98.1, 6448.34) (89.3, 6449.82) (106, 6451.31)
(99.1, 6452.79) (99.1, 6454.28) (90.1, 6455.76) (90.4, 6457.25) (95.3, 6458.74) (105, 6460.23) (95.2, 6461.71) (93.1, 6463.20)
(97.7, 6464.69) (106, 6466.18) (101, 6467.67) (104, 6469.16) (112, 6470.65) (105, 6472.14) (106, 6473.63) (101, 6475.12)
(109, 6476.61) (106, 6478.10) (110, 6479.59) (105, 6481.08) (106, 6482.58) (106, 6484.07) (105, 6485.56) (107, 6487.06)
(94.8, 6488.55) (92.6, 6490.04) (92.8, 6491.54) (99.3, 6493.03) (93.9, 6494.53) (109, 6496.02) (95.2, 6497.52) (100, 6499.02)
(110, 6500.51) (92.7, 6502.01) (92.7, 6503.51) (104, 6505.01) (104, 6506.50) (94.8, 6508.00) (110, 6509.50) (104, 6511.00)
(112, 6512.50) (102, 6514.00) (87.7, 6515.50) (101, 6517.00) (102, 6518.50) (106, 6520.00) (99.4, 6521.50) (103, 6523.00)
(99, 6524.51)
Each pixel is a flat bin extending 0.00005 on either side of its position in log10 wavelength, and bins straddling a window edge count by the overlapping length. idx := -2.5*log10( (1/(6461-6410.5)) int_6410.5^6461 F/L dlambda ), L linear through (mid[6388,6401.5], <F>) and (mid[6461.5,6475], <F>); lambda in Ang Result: 0.04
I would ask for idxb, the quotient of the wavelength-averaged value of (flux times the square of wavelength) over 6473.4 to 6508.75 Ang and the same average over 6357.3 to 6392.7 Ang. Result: 1.13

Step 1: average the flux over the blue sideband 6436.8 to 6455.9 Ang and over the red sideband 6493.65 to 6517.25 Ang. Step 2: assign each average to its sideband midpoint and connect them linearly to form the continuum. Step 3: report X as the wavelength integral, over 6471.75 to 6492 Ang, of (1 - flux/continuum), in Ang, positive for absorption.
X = -0.7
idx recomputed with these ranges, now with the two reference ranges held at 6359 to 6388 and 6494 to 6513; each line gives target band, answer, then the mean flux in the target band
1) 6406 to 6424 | 0.07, 89.7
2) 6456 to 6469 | 0.01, 97.9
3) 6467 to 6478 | -0.06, 106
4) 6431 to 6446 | -0.03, 100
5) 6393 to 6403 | -0.01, 95.8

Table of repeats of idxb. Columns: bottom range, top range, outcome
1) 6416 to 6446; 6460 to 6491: 1.09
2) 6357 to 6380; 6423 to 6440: 1.08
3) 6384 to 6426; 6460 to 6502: 1.14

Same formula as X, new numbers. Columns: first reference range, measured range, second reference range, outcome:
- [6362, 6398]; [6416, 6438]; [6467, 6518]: 0.5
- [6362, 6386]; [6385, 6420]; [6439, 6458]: 0.8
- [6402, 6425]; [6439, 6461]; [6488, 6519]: -1.2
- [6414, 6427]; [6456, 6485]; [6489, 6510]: -2.1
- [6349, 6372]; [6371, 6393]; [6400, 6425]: -0.2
